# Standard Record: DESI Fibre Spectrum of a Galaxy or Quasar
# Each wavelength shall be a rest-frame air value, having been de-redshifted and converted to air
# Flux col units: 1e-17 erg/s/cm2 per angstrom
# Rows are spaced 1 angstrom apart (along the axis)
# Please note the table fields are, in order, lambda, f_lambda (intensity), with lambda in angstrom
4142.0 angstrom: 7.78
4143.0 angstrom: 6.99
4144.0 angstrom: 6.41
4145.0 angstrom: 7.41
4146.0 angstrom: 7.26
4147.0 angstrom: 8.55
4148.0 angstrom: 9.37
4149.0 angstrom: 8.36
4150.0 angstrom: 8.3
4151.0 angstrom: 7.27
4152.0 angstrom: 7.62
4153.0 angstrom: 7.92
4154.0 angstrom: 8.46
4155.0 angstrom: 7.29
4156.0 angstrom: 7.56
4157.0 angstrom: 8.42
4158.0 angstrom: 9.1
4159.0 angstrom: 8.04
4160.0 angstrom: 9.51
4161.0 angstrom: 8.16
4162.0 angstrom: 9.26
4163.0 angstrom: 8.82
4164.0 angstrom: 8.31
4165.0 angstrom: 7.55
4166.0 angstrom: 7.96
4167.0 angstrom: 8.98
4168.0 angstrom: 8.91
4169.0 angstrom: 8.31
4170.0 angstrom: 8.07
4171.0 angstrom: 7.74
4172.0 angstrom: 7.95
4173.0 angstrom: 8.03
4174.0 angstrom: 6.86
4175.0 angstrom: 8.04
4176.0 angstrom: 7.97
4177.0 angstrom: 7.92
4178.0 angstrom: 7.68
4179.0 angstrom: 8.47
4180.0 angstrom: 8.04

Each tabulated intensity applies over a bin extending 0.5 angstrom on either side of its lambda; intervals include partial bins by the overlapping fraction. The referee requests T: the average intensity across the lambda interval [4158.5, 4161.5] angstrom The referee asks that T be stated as 8.57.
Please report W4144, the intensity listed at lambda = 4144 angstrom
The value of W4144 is 6.41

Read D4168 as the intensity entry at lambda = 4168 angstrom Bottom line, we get 8.91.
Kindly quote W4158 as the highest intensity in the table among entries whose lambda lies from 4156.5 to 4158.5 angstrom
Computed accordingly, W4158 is 9.1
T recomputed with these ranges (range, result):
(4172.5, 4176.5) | 7.72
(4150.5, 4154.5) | 7.82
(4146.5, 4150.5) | 8.64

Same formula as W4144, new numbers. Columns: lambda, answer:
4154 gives 8.46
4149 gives 8.36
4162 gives 9.26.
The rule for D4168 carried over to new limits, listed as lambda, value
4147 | 8.55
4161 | 8.16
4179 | 8.47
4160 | 9.51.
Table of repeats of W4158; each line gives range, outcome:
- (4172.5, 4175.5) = 8.04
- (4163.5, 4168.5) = 8.98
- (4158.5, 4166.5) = 9.51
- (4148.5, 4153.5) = 8.36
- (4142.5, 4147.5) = 8.55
